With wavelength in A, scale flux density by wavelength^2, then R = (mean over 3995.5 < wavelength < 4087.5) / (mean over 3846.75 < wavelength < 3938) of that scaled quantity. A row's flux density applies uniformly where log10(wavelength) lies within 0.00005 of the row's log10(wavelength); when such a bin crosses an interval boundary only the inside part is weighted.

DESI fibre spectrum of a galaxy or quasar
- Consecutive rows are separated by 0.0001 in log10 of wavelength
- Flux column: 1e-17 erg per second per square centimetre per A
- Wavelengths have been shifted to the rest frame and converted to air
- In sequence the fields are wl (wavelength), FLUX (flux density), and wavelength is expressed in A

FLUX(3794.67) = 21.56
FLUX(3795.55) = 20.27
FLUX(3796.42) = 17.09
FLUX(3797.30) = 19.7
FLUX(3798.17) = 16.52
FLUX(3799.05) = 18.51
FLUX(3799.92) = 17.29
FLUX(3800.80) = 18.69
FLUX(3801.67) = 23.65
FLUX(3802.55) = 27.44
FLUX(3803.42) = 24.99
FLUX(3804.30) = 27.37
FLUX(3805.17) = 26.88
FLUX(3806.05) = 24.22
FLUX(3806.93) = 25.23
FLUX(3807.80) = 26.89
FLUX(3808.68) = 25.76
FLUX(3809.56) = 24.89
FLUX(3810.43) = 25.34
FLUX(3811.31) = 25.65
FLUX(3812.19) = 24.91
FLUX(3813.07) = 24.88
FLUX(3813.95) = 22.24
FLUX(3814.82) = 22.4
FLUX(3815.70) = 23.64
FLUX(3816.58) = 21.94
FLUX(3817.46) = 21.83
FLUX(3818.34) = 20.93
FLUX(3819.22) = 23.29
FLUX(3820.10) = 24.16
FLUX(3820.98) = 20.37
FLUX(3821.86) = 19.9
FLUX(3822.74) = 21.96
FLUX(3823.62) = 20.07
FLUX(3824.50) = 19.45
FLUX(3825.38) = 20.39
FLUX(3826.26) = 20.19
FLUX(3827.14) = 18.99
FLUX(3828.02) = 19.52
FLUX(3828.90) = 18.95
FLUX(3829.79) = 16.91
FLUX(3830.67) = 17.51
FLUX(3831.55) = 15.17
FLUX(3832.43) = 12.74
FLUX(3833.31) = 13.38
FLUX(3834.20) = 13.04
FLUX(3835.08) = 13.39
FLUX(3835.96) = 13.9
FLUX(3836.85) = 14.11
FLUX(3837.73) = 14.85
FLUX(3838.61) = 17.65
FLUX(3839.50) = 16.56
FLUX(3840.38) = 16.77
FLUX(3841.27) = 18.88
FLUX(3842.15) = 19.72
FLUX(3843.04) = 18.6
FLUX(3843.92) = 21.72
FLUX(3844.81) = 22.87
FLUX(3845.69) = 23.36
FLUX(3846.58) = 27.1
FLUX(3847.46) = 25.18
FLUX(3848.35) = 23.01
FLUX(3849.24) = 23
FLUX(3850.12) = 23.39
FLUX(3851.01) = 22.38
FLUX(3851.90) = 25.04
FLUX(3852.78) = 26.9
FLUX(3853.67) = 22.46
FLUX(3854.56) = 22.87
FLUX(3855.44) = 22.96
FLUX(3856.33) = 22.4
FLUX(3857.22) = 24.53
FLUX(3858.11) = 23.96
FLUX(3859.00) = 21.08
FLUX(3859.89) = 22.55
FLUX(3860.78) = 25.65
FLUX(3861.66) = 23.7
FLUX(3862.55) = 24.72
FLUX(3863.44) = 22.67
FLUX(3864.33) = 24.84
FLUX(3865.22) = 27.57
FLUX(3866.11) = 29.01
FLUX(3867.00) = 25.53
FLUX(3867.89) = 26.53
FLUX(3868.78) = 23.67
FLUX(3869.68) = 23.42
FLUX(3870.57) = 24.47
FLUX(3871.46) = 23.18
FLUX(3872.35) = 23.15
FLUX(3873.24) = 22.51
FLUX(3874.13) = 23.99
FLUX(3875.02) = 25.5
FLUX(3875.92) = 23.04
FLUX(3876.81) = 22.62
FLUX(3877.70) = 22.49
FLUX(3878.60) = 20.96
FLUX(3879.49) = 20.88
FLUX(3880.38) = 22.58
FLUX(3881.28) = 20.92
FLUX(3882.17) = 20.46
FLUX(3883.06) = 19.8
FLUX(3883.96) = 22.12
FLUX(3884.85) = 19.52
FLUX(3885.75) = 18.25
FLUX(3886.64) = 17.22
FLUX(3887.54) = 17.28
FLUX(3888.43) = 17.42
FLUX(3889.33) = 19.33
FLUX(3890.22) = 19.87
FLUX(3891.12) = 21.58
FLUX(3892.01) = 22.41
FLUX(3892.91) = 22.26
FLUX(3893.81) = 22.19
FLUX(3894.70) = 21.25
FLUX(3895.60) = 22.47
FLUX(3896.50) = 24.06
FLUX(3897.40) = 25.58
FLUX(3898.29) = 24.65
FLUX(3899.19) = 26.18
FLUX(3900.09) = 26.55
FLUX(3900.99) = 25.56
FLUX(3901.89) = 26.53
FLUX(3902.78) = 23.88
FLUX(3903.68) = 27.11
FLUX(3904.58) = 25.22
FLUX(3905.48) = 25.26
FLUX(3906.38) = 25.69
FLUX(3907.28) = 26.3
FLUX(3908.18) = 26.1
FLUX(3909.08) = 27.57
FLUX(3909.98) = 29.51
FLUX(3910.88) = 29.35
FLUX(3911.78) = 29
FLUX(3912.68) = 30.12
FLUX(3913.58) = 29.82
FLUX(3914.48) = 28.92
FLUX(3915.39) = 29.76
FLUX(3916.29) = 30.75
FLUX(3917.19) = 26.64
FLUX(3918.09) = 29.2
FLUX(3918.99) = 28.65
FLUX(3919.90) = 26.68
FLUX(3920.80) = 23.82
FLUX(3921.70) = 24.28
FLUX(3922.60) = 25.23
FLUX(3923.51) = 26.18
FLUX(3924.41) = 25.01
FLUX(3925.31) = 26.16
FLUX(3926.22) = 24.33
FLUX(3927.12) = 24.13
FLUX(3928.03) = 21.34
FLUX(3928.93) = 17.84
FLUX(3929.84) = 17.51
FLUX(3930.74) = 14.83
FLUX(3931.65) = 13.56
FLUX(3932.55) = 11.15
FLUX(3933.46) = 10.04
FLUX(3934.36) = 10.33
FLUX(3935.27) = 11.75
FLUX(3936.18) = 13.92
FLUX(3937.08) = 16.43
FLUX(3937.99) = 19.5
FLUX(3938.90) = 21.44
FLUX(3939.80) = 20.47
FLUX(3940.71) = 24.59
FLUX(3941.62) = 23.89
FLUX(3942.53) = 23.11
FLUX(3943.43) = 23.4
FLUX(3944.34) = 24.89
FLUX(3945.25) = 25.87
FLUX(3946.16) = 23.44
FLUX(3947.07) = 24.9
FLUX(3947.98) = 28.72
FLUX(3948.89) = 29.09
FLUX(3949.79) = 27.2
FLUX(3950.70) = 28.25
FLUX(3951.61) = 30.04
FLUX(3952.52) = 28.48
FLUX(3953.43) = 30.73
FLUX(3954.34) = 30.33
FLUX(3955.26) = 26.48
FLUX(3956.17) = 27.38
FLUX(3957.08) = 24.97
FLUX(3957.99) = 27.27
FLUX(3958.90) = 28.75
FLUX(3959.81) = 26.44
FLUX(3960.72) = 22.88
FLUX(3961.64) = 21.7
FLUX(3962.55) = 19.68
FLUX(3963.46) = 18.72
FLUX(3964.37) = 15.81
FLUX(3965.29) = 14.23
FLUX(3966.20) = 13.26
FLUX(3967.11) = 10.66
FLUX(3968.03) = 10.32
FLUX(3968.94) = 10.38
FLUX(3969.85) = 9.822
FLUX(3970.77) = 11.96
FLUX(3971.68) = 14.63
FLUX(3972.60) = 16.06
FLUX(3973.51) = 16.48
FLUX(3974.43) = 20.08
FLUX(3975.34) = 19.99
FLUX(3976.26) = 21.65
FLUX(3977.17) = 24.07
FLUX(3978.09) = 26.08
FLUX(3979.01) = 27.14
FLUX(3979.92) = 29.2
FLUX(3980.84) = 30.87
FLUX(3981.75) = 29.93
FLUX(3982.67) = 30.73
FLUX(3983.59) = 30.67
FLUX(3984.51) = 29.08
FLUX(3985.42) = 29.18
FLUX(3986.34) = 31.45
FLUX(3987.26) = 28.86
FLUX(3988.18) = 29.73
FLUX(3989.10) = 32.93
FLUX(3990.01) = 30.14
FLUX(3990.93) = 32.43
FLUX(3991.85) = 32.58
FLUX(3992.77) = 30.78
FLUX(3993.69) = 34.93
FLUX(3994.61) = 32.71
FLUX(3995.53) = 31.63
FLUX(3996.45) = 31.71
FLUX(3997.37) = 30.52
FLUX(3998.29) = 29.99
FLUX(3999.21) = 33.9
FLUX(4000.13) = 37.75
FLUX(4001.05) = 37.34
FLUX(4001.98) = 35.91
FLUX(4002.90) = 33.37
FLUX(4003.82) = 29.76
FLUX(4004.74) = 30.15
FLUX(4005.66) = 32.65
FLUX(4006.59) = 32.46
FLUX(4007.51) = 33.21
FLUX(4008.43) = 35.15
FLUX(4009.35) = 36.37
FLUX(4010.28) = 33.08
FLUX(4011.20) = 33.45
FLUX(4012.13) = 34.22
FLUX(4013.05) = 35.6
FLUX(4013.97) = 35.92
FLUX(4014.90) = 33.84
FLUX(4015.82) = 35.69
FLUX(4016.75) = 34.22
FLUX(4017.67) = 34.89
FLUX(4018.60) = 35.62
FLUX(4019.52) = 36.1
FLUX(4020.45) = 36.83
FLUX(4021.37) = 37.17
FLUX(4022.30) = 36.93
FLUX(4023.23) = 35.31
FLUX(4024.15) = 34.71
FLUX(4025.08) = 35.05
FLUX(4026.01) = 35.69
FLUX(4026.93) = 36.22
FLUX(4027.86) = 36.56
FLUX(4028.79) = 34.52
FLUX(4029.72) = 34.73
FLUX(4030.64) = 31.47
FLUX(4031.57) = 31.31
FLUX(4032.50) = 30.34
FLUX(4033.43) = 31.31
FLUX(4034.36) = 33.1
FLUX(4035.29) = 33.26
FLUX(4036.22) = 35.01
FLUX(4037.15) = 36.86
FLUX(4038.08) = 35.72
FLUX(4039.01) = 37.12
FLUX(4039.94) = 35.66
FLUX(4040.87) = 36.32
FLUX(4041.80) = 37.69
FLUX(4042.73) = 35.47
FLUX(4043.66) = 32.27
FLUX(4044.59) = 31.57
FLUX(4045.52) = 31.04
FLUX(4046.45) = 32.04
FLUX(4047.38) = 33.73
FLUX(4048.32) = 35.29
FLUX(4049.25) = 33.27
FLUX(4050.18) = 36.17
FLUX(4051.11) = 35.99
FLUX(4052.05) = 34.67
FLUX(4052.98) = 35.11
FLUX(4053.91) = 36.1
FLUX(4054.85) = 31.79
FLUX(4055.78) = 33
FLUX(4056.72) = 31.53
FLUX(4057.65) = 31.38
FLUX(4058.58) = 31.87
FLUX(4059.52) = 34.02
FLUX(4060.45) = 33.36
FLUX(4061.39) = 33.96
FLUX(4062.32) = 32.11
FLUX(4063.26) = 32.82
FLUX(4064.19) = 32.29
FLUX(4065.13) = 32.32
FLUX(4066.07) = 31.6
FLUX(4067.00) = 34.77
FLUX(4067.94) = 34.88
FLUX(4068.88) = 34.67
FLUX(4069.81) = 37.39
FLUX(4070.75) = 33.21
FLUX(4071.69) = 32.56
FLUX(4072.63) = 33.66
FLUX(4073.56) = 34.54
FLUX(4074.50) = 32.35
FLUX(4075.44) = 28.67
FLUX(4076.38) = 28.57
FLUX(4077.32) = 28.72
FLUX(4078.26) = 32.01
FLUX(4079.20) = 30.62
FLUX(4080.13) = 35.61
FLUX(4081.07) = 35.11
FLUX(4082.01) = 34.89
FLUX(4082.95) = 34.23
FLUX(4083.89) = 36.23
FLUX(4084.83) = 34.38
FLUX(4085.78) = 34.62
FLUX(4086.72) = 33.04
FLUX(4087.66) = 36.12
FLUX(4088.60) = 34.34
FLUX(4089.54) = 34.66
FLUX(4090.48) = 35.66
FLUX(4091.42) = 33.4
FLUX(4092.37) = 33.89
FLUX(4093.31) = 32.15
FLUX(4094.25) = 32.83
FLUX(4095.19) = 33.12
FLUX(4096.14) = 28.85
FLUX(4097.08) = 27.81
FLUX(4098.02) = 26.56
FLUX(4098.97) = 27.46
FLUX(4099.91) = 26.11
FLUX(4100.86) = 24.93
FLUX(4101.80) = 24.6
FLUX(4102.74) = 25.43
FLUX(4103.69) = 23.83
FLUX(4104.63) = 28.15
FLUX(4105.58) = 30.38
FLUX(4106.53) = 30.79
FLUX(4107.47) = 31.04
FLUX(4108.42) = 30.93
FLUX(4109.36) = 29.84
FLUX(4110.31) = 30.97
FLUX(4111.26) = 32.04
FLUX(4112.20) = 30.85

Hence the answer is 1.6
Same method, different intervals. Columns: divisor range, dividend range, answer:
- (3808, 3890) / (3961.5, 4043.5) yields 1.51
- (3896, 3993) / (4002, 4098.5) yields 1.48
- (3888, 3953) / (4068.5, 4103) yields 1.46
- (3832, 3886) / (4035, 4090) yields 1.72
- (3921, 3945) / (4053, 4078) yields 1.76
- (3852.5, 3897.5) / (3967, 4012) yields 1.32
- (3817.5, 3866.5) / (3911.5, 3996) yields 1.21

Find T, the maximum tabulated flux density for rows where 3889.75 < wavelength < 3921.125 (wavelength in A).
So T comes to 30.75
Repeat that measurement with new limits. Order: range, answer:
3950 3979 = 30.73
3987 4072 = 37.75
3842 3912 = 29.51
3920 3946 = 26.18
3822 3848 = 27.1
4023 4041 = 37.12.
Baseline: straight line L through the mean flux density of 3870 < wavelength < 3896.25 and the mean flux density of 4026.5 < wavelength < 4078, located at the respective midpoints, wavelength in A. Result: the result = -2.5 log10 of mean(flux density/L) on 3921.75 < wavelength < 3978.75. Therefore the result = 0.239 mag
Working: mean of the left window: 21.4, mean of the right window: 33.5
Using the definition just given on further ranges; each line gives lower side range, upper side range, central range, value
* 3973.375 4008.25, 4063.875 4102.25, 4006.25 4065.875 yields -0.100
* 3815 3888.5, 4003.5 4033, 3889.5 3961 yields 0.114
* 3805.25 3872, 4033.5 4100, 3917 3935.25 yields 0.236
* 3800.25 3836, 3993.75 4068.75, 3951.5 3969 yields 0.325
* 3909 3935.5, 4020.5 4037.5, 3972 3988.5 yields 0.136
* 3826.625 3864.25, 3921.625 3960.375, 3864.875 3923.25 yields -0.127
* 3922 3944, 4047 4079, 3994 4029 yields -0.233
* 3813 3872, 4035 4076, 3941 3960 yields 0.034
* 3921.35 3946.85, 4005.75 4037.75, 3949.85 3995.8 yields 0.081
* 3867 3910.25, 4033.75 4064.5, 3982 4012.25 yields -0.065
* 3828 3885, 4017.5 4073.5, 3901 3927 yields -0.069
